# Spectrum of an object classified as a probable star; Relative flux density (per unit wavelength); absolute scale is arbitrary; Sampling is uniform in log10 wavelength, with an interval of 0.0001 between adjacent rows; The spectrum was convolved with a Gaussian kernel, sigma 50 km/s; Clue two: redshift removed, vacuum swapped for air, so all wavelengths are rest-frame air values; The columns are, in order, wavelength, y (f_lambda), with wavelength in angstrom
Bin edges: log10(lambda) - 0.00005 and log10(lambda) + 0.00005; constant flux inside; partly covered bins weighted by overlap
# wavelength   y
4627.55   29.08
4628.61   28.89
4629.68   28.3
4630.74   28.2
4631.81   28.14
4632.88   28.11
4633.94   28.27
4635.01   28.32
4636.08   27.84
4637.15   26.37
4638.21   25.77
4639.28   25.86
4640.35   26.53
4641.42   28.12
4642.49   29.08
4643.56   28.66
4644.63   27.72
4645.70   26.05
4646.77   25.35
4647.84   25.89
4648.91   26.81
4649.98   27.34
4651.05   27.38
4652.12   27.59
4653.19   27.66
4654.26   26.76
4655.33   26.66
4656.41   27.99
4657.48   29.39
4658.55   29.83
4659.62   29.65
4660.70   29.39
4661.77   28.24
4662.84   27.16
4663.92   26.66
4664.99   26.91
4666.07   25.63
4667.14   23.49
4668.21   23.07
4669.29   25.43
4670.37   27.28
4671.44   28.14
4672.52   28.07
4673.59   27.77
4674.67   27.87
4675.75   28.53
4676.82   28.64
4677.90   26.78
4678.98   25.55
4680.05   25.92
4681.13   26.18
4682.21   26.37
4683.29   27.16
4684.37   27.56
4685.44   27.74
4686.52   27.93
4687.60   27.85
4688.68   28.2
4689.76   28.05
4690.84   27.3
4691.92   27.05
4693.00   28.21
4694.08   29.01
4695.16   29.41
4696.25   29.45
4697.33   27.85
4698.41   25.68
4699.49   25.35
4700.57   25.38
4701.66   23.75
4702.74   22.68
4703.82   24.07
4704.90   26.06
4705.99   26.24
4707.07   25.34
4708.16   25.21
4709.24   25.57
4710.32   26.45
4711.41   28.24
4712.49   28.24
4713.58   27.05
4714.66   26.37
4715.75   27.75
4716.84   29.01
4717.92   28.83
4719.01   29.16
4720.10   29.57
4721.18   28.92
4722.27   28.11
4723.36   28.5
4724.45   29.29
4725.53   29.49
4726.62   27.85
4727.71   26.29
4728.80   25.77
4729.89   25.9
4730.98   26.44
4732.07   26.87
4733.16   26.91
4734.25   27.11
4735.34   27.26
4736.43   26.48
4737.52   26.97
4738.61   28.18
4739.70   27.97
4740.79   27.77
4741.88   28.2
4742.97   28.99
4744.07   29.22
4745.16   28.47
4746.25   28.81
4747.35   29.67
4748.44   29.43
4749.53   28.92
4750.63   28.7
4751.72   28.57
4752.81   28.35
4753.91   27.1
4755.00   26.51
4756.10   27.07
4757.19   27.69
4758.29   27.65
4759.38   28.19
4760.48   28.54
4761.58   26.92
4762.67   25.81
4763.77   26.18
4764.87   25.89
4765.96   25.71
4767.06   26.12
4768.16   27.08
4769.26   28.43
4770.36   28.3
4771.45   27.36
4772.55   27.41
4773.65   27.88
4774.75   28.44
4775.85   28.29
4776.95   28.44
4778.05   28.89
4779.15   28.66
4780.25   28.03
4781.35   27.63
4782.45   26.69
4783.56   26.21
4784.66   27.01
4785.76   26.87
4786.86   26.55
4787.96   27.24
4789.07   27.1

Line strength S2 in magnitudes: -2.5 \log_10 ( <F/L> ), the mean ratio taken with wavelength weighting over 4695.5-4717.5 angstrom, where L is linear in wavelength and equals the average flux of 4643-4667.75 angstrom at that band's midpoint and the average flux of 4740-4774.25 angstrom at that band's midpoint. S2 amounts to 0.05 mag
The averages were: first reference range 27.3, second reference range 27.8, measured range 26.3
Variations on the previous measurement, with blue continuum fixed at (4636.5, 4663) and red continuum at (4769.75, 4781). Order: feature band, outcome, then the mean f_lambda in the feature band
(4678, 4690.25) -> 0.022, 27.1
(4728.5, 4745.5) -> 0.022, 27.4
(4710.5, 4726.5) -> -0.020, 28.4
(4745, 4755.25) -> -0.018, 28.5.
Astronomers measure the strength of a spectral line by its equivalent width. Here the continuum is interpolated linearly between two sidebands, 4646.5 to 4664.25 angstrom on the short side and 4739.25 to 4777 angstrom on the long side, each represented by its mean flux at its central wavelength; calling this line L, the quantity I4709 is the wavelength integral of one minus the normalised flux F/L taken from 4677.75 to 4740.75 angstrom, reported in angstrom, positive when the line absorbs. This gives 1.4 angstrom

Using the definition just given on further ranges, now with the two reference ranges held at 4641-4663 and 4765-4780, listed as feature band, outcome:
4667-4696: 0.5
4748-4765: 0.1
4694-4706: 0.7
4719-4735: 0.0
